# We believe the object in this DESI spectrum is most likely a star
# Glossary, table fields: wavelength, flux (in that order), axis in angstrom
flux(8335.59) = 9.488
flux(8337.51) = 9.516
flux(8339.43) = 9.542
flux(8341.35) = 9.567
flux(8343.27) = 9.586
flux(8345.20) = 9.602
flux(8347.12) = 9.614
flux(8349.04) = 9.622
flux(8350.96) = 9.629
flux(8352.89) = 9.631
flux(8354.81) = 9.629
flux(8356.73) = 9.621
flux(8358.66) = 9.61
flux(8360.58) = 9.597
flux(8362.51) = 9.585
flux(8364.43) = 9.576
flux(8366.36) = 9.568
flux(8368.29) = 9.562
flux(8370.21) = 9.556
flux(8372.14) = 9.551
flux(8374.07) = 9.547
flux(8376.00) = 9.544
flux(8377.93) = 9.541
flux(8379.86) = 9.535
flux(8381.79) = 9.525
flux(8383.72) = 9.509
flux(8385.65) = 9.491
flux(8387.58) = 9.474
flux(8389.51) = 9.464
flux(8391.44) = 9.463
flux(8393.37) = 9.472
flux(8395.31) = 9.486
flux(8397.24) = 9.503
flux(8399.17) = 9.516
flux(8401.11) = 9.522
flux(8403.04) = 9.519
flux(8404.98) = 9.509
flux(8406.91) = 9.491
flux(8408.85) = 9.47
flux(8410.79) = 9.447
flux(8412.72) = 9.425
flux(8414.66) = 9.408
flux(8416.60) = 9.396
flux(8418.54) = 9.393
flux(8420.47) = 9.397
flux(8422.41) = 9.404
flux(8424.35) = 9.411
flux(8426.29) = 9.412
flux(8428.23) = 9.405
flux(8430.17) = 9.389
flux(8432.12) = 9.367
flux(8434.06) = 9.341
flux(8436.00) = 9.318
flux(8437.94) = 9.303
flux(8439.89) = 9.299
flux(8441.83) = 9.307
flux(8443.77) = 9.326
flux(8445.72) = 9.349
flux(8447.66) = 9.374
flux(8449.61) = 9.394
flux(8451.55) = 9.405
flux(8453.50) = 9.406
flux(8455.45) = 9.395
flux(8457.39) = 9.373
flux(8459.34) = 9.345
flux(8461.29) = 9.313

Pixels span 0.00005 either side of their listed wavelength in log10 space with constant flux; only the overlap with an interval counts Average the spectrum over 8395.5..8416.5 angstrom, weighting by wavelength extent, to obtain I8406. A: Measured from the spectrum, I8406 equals 9.48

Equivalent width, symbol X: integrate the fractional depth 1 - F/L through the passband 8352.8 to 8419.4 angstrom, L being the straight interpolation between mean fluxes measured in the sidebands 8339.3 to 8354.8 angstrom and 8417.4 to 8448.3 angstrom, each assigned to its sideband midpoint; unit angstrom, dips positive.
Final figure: -0.2 angstrom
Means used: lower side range 9.6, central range 9.52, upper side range 9.36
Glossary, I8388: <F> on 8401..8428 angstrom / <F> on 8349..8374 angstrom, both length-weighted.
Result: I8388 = 1.0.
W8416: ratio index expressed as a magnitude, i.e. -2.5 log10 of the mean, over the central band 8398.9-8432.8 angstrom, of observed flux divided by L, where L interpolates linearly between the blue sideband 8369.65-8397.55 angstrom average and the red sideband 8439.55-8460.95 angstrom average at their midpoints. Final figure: 0.00 mag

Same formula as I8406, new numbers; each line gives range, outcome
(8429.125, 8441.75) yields 9.33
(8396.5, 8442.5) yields 9.41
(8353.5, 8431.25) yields 9.5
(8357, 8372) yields 9.58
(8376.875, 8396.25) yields 9.5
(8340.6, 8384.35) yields 9.58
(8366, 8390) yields 9.53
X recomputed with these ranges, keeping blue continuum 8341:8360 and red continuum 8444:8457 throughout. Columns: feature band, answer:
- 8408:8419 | 0.1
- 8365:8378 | 0.0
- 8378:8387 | 0.0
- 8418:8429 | 0.0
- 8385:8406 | 0.0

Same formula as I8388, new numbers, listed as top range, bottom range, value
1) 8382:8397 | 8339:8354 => 0.99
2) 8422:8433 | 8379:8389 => 0.99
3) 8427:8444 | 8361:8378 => 0.98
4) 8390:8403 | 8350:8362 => 0.99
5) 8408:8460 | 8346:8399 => 0.98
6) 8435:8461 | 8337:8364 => 0.97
